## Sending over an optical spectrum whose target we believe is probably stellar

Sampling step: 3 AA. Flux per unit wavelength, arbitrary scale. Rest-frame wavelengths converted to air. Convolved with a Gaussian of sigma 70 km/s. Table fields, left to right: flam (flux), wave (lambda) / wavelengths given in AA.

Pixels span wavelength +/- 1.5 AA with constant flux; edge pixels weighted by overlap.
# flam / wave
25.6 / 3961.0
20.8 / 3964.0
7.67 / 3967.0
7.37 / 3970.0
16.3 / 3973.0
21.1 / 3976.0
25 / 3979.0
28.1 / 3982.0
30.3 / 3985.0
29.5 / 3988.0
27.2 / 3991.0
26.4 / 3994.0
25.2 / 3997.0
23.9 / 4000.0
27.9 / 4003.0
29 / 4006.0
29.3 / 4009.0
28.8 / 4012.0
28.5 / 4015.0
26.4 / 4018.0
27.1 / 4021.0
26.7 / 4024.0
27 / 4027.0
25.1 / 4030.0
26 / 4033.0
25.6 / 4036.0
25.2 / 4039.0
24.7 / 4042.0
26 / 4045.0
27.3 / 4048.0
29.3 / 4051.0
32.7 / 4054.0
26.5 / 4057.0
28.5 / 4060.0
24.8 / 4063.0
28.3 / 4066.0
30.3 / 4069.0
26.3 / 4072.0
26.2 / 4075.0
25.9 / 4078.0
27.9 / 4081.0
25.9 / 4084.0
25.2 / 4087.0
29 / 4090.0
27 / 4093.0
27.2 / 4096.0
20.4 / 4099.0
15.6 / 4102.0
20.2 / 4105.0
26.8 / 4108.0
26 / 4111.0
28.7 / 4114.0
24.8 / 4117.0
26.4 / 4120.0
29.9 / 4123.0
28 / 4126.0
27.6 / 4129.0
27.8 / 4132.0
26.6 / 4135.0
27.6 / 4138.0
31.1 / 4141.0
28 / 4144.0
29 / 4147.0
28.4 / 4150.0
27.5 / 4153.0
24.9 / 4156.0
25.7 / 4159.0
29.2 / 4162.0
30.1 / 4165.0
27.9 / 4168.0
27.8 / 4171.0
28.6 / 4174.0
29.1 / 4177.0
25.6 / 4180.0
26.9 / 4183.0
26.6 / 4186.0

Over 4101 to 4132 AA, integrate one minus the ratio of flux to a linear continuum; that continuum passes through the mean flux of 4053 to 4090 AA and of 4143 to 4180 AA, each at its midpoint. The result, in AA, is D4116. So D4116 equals 2.2 AA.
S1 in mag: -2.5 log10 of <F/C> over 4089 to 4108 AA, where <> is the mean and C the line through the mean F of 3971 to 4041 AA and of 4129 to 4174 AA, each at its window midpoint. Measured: 0.17 mag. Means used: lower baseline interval 26.2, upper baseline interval 28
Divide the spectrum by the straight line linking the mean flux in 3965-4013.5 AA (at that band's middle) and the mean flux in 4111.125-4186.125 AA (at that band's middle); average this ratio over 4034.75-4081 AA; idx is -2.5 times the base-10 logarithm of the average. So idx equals -0.068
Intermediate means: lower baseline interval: 23.9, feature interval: 27.2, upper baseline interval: 27.7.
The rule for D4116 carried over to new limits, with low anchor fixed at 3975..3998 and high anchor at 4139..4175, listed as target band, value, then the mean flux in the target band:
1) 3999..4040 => 0.1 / 26.9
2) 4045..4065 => -0.5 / 28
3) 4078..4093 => 0.4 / 26.9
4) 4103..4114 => 1.3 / 24.5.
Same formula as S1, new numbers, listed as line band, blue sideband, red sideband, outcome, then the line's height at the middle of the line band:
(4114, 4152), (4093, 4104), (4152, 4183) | -0.13 mag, 24.7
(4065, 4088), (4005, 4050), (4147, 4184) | 0.01 mag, 27.2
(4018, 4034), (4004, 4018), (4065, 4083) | 0.08 mag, 28.3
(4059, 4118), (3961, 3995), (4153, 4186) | -0.03 mag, 25.1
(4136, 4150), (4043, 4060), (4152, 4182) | -0.04 mag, 27.8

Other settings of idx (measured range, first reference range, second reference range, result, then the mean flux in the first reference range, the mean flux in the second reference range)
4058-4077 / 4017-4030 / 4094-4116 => -0.10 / 26.6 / 23.7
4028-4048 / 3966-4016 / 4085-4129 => -0.04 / 24.3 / 25.5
